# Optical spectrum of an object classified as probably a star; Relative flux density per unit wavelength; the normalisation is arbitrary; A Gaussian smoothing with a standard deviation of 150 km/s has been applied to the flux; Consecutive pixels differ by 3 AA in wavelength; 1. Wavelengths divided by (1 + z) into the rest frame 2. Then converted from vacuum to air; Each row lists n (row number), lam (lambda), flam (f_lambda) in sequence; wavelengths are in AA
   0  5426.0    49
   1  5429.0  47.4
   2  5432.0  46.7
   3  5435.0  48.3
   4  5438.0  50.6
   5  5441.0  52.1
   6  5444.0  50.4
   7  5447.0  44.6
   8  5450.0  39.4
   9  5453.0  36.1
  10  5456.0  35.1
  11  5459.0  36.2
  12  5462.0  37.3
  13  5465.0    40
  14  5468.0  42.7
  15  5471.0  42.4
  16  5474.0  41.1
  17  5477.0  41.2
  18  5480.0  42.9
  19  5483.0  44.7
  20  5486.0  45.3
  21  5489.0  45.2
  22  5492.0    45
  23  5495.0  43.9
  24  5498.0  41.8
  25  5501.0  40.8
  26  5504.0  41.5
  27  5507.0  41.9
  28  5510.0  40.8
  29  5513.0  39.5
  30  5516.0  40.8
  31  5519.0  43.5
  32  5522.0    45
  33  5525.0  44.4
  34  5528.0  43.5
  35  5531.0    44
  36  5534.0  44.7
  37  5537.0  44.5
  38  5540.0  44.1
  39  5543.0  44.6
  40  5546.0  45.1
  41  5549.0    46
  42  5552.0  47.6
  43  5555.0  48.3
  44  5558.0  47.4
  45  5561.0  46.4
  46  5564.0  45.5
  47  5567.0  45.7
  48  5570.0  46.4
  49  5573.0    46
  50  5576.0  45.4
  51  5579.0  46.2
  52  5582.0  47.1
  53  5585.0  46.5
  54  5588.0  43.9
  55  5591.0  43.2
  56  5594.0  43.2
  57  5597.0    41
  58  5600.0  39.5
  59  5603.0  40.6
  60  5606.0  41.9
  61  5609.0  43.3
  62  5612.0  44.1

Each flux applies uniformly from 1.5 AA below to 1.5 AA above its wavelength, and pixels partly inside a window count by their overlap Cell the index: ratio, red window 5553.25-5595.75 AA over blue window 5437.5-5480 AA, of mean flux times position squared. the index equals 1.14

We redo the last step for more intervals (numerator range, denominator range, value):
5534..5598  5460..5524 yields 1.11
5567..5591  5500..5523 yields 1.12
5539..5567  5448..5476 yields 1.22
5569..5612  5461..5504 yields 1.07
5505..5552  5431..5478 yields 1.05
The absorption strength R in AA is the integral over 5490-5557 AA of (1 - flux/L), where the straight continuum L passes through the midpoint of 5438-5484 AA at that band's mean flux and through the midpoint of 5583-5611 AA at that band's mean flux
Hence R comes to -2.2 AA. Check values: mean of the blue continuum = 42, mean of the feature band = 43.7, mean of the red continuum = 42.7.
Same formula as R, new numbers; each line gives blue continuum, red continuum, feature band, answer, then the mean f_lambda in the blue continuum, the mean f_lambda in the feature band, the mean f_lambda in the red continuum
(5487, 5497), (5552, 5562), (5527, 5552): 1.0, 44.6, 44.8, 47.5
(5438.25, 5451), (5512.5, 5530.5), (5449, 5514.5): 5.9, 47.3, 41.1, 43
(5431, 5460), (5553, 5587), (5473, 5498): 0.7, 44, 43.6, 46.4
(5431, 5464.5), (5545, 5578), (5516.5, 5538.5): 0.7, 43.2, 44.1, 46.4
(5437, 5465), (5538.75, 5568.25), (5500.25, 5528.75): 1.5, 42.1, 42.2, 46.1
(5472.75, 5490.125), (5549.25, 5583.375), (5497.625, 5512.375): 1.0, 43.4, 41.2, 46.5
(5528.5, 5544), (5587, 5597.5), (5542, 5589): -2.8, 44.3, 46.2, 42.9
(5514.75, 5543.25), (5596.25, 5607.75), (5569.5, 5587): -1.8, 43.9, 46.2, 40.8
